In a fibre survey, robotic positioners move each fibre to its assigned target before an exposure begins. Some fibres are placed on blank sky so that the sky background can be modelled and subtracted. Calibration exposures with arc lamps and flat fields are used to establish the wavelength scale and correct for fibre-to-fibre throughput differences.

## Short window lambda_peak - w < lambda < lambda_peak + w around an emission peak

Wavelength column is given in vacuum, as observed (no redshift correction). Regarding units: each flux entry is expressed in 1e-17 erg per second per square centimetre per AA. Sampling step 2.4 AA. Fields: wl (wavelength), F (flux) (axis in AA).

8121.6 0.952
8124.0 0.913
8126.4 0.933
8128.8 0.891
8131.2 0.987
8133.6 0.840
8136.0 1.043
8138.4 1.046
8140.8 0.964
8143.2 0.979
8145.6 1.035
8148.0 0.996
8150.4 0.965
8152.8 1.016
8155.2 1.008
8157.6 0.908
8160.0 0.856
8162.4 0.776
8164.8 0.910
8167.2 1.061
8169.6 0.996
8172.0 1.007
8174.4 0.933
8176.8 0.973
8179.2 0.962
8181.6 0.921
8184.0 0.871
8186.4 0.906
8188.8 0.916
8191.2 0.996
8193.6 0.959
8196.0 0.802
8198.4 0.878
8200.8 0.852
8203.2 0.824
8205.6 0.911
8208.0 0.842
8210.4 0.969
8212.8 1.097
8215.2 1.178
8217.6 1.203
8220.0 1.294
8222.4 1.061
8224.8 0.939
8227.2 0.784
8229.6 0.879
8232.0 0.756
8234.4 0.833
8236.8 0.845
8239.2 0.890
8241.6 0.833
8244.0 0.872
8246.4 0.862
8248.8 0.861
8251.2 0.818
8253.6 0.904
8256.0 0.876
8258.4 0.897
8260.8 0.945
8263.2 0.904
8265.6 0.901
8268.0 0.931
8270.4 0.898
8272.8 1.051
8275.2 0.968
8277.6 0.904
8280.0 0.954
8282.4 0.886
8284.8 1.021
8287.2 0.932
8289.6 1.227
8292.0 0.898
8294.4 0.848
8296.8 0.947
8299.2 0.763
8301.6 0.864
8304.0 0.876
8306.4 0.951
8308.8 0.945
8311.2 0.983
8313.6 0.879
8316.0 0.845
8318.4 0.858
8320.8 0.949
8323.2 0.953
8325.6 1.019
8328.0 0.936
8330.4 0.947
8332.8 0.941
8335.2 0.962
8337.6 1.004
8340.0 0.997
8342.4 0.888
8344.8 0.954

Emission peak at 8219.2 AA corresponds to Hbeta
